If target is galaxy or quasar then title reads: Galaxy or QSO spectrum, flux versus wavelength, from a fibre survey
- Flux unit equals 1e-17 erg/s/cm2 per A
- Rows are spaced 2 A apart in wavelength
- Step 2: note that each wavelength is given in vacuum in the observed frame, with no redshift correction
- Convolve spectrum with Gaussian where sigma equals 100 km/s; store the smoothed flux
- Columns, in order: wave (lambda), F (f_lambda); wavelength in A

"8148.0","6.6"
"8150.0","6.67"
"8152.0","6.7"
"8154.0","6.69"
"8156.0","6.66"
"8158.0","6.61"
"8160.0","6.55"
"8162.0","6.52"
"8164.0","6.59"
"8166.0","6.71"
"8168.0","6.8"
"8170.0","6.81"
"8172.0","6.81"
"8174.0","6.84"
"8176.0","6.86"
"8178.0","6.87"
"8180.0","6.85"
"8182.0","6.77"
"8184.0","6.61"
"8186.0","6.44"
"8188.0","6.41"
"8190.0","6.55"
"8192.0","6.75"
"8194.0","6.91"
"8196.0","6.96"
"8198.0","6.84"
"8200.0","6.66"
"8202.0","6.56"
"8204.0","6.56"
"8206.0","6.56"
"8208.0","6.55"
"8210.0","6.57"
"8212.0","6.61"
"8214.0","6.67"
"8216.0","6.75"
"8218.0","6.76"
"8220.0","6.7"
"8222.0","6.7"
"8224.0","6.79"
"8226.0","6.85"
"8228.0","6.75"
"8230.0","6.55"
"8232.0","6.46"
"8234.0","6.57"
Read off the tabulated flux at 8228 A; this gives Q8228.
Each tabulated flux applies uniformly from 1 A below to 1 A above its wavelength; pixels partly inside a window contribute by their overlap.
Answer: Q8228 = 6.75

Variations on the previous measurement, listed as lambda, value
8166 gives 6.71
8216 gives 6.75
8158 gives 6.61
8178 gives 6.87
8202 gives 6.56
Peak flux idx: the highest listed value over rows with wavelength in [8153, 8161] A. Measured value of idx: 6.69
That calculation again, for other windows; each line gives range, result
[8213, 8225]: 6.79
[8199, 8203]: 6.66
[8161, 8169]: 6.8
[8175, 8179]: 6.87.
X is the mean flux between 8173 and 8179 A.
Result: 6.86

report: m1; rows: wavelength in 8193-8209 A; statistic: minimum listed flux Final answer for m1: 6.55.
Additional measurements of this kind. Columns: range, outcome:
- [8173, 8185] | 6.61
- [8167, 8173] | 6.8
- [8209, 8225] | 6.57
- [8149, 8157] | 6.66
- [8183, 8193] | 6.41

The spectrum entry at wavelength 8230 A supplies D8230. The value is 6.55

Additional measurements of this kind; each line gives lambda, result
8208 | 6.55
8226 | 6.85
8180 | 6.85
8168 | 6.8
